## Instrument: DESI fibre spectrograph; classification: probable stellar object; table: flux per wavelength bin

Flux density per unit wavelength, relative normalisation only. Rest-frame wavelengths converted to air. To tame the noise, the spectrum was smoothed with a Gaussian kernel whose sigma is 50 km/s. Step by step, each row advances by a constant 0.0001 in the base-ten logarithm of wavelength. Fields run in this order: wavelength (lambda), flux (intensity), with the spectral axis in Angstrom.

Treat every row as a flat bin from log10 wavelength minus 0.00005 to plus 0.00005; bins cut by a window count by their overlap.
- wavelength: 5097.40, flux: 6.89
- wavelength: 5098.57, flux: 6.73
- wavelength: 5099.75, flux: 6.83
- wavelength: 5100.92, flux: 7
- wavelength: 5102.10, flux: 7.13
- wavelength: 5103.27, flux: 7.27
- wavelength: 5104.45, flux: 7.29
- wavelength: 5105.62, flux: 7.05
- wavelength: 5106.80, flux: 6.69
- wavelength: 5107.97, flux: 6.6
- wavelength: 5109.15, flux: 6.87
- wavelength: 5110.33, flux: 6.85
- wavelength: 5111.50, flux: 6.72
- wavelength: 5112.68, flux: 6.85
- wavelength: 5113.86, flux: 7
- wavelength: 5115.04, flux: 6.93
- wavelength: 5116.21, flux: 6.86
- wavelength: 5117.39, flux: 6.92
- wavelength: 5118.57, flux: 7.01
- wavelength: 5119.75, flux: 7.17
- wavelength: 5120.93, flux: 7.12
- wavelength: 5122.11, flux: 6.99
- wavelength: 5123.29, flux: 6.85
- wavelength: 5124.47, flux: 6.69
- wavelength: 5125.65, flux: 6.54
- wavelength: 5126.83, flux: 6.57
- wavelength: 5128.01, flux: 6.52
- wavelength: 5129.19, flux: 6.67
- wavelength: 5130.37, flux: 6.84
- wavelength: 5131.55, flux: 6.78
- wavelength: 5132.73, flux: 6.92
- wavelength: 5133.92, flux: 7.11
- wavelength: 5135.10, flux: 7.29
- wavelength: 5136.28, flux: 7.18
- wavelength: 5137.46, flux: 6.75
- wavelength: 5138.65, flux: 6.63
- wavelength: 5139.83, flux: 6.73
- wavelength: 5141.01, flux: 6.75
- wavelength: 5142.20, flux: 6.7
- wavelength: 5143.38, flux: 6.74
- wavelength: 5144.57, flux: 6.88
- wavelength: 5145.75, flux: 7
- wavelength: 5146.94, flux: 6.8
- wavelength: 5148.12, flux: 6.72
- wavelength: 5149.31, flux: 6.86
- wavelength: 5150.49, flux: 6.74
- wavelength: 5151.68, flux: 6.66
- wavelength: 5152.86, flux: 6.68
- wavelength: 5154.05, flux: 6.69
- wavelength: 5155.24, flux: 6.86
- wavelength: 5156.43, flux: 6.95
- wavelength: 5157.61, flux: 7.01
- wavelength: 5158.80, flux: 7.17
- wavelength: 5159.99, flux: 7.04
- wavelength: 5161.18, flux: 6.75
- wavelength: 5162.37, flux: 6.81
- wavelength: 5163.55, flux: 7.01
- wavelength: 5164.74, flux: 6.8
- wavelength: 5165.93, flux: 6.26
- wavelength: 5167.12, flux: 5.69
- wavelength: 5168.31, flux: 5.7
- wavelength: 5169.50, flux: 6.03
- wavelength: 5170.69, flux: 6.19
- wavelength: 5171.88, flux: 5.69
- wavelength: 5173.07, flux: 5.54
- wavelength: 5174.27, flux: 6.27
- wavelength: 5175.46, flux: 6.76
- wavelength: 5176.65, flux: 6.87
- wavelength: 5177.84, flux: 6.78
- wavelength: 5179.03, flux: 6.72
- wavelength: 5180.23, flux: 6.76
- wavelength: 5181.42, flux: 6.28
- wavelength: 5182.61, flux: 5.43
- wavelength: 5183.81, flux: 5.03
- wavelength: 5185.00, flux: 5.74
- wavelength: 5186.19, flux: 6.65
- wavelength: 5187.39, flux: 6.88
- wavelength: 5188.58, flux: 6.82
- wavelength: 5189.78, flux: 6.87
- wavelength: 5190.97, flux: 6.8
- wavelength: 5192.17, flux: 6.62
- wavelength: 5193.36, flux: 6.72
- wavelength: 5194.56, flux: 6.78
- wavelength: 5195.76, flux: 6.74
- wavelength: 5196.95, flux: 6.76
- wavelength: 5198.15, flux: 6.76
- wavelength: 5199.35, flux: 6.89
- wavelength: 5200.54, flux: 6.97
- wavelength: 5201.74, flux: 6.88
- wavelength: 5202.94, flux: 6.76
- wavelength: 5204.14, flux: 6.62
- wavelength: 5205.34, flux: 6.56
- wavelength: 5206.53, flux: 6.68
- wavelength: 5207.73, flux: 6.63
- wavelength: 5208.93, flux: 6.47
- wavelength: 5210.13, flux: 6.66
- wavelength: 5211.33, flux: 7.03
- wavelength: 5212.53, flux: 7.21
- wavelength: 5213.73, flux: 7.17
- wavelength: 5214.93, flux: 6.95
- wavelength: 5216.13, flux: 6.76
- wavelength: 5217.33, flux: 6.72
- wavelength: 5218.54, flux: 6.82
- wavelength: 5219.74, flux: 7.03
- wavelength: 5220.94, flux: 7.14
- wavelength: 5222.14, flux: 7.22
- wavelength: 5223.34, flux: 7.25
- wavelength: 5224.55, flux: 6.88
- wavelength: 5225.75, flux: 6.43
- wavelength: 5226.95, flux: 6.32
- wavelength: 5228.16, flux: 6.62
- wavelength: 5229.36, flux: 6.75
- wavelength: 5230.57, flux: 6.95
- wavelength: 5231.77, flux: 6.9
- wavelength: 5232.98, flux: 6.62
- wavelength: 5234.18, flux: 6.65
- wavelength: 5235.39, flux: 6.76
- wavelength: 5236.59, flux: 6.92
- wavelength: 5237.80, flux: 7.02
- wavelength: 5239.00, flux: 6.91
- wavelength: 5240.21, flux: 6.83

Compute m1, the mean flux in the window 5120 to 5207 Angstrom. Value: 6.65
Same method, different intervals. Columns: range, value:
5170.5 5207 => 6.51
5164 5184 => 6.19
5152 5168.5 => 6.7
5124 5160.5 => 6.82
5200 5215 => 6.81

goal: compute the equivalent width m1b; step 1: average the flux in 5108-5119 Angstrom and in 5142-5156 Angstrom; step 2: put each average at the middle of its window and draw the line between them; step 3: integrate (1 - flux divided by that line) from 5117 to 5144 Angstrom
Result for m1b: -0.07 Angstrom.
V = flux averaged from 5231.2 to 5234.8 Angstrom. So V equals 6.71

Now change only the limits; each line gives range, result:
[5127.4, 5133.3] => 6.75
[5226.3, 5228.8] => 6.48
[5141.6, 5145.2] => 6.77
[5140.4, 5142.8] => 6.73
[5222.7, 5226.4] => 6.85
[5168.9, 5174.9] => 5.94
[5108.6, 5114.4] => 6.85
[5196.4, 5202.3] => 6.85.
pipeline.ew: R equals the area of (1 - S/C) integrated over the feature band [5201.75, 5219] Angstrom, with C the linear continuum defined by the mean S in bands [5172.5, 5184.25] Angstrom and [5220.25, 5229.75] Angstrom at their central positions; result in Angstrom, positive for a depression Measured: -0.4 Angstrom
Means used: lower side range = 6.26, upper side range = 6.83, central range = 6.79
